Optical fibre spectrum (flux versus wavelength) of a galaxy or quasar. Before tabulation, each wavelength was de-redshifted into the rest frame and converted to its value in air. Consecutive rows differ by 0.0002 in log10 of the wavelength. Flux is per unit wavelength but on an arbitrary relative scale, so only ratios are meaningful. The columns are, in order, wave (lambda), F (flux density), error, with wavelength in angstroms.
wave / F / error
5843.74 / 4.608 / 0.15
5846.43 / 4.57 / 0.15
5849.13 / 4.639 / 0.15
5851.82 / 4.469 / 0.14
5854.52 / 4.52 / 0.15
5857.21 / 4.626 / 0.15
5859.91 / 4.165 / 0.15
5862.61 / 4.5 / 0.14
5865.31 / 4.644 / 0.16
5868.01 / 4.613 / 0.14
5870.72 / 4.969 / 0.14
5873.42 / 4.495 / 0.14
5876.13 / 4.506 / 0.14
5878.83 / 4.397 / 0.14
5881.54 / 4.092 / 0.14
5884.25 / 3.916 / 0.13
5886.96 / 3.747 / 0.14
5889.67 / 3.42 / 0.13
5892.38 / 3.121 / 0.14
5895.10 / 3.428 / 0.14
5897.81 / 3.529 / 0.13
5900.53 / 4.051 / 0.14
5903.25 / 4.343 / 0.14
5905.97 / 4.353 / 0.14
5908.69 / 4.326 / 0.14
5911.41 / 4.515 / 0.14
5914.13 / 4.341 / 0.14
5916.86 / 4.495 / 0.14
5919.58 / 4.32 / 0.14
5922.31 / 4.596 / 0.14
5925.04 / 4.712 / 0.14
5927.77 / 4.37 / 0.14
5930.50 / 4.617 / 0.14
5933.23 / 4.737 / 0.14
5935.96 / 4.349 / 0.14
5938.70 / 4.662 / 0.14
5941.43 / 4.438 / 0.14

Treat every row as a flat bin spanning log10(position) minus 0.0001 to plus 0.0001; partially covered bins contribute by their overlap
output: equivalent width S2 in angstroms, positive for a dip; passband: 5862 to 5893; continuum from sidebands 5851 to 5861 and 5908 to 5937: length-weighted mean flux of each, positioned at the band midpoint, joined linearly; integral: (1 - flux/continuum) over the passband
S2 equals 1.7 angstroms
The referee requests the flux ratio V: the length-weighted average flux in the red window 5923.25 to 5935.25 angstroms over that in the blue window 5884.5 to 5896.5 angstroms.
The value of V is 1.3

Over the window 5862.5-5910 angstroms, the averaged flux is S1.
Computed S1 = 4.13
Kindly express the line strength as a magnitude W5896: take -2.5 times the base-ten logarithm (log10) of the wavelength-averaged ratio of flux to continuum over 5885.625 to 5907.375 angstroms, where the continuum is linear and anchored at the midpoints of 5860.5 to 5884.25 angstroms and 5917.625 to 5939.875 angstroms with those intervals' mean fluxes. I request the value 0.20 mag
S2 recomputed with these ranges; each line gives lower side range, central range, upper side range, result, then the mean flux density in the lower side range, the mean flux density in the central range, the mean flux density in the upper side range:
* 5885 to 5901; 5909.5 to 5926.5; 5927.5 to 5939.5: -1.3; 3.54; 4.49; 4.56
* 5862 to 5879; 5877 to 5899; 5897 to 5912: 3.4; 4.61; 3.73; 4.19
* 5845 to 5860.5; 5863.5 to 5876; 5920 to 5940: -0.4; 4.51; 4.65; 4.56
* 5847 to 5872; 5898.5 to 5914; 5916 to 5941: 0.9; 4.57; 4.29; 4.54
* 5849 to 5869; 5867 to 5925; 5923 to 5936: 4.7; 4.51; 4.18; 4.58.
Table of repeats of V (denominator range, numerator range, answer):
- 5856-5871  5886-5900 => 0.76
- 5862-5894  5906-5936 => 1.07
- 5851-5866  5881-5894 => 0.81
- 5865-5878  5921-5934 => 0.99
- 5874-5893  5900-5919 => 1.11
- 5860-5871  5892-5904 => 0.81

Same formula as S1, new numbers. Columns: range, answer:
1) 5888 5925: 4.09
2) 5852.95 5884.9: 4.47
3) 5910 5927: 4.49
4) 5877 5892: 3.88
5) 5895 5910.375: 4.06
